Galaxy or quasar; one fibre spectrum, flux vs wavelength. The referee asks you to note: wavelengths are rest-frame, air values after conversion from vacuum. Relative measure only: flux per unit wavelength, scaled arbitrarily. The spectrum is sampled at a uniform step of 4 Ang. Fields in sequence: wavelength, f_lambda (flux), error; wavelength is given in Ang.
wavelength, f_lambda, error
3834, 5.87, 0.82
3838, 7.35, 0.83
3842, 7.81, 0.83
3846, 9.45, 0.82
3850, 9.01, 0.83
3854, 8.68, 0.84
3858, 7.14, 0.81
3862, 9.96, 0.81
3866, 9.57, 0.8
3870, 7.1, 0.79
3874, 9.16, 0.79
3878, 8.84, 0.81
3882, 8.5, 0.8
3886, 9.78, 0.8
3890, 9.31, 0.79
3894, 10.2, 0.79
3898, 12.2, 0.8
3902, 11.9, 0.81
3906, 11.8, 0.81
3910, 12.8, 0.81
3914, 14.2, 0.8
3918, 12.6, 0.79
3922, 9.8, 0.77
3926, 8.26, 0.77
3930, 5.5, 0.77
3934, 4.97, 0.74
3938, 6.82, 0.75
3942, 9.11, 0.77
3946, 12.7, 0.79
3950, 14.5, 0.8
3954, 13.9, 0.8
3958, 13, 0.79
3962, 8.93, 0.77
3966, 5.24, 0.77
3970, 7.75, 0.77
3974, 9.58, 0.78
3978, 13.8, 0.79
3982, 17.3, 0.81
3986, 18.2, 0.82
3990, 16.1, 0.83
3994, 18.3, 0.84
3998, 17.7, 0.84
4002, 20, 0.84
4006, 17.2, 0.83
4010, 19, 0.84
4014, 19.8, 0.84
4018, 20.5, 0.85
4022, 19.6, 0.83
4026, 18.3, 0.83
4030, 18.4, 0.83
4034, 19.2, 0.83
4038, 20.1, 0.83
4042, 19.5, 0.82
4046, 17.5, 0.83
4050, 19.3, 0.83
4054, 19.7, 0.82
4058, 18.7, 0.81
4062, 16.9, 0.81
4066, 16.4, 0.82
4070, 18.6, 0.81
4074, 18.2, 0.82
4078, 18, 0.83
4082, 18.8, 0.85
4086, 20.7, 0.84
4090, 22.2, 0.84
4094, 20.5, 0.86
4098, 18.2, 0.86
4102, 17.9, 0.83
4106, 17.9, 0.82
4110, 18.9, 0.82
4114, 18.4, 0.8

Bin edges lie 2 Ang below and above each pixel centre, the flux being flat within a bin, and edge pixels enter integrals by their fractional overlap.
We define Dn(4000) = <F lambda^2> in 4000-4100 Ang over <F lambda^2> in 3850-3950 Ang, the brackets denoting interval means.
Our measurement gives 2.1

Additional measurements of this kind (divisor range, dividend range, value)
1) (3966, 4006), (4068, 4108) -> 1.34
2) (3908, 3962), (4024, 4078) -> 1.86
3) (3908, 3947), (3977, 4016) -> 1.93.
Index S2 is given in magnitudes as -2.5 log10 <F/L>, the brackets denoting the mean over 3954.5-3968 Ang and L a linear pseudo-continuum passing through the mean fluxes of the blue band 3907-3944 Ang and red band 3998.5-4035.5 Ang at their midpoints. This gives 0.33 mag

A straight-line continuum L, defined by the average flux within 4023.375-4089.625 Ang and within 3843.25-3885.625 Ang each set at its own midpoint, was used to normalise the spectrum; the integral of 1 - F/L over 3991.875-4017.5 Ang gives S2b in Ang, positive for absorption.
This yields -4.3 Ang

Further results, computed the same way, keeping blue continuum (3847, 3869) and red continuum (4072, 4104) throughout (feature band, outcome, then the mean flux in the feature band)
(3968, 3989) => 1.4 Ang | 13.5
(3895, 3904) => -1.0 Ang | 11.8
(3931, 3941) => 5.0 Ang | 6.18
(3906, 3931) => 1.5 Ang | 10.8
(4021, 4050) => -3.5 Ang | 18.9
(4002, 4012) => -1.8 Ang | 18.5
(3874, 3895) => 1.6 Ang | 9.27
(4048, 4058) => -0.9 Ang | 19.3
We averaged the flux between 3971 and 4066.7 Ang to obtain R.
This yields 17.9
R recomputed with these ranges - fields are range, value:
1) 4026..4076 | 18.5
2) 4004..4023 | 19.2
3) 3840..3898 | 9.01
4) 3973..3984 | 13.9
